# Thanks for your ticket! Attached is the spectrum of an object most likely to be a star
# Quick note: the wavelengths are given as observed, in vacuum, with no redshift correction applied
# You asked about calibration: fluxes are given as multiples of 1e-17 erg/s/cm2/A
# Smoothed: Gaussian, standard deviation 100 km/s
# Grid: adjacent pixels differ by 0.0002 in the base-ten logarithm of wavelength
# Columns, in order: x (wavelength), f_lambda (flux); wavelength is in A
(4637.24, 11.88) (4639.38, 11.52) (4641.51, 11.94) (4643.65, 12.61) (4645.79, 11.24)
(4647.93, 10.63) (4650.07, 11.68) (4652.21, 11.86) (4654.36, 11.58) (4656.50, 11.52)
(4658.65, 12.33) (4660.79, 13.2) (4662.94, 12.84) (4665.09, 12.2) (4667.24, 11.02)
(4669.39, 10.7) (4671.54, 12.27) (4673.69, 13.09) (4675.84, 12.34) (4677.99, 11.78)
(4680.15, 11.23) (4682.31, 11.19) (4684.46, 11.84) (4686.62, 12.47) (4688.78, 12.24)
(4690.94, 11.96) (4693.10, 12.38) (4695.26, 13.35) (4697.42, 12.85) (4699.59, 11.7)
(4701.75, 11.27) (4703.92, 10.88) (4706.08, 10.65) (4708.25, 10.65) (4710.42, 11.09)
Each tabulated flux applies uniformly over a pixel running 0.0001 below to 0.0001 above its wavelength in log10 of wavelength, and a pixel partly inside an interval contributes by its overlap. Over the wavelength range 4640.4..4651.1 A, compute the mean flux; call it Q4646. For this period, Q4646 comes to 11.6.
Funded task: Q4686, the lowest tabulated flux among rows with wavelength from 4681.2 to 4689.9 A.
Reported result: 11.19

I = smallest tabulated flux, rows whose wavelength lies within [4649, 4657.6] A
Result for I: 11.52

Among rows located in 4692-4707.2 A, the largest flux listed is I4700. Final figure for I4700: 13.35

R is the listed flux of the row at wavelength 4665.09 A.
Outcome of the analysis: 12.2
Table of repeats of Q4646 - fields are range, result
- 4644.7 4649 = 10.9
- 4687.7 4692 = 12.1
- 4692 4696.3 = 12.9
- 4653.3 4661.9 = 12.2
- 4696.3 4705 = 11.7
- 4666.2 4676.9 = 11.9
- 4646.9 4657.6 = 11.5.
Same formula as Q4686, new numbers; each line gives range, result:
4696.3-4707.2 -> 10.65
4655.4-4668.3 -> 11.02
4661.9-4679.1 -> 10.7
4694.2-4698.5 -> 12.85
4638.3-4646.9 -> 11.24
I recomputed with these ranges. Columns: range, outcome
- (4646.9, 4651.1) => 10.63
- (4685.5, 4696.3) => 11.96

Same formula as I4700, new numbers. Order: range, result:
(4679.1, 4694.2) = 12.47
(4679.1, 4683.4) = 11.23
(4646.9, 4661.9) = 13.2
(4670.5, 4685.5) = 13.09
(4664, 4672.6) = 12.27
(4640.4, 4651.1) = 12.61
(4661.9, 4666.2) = 12.84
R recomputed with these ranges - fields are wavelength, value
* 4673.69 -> 13.09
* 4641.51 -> 11.94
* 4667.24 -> 11.02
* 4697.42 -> 12.85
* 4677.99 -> 11.78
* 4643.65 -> 12.61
